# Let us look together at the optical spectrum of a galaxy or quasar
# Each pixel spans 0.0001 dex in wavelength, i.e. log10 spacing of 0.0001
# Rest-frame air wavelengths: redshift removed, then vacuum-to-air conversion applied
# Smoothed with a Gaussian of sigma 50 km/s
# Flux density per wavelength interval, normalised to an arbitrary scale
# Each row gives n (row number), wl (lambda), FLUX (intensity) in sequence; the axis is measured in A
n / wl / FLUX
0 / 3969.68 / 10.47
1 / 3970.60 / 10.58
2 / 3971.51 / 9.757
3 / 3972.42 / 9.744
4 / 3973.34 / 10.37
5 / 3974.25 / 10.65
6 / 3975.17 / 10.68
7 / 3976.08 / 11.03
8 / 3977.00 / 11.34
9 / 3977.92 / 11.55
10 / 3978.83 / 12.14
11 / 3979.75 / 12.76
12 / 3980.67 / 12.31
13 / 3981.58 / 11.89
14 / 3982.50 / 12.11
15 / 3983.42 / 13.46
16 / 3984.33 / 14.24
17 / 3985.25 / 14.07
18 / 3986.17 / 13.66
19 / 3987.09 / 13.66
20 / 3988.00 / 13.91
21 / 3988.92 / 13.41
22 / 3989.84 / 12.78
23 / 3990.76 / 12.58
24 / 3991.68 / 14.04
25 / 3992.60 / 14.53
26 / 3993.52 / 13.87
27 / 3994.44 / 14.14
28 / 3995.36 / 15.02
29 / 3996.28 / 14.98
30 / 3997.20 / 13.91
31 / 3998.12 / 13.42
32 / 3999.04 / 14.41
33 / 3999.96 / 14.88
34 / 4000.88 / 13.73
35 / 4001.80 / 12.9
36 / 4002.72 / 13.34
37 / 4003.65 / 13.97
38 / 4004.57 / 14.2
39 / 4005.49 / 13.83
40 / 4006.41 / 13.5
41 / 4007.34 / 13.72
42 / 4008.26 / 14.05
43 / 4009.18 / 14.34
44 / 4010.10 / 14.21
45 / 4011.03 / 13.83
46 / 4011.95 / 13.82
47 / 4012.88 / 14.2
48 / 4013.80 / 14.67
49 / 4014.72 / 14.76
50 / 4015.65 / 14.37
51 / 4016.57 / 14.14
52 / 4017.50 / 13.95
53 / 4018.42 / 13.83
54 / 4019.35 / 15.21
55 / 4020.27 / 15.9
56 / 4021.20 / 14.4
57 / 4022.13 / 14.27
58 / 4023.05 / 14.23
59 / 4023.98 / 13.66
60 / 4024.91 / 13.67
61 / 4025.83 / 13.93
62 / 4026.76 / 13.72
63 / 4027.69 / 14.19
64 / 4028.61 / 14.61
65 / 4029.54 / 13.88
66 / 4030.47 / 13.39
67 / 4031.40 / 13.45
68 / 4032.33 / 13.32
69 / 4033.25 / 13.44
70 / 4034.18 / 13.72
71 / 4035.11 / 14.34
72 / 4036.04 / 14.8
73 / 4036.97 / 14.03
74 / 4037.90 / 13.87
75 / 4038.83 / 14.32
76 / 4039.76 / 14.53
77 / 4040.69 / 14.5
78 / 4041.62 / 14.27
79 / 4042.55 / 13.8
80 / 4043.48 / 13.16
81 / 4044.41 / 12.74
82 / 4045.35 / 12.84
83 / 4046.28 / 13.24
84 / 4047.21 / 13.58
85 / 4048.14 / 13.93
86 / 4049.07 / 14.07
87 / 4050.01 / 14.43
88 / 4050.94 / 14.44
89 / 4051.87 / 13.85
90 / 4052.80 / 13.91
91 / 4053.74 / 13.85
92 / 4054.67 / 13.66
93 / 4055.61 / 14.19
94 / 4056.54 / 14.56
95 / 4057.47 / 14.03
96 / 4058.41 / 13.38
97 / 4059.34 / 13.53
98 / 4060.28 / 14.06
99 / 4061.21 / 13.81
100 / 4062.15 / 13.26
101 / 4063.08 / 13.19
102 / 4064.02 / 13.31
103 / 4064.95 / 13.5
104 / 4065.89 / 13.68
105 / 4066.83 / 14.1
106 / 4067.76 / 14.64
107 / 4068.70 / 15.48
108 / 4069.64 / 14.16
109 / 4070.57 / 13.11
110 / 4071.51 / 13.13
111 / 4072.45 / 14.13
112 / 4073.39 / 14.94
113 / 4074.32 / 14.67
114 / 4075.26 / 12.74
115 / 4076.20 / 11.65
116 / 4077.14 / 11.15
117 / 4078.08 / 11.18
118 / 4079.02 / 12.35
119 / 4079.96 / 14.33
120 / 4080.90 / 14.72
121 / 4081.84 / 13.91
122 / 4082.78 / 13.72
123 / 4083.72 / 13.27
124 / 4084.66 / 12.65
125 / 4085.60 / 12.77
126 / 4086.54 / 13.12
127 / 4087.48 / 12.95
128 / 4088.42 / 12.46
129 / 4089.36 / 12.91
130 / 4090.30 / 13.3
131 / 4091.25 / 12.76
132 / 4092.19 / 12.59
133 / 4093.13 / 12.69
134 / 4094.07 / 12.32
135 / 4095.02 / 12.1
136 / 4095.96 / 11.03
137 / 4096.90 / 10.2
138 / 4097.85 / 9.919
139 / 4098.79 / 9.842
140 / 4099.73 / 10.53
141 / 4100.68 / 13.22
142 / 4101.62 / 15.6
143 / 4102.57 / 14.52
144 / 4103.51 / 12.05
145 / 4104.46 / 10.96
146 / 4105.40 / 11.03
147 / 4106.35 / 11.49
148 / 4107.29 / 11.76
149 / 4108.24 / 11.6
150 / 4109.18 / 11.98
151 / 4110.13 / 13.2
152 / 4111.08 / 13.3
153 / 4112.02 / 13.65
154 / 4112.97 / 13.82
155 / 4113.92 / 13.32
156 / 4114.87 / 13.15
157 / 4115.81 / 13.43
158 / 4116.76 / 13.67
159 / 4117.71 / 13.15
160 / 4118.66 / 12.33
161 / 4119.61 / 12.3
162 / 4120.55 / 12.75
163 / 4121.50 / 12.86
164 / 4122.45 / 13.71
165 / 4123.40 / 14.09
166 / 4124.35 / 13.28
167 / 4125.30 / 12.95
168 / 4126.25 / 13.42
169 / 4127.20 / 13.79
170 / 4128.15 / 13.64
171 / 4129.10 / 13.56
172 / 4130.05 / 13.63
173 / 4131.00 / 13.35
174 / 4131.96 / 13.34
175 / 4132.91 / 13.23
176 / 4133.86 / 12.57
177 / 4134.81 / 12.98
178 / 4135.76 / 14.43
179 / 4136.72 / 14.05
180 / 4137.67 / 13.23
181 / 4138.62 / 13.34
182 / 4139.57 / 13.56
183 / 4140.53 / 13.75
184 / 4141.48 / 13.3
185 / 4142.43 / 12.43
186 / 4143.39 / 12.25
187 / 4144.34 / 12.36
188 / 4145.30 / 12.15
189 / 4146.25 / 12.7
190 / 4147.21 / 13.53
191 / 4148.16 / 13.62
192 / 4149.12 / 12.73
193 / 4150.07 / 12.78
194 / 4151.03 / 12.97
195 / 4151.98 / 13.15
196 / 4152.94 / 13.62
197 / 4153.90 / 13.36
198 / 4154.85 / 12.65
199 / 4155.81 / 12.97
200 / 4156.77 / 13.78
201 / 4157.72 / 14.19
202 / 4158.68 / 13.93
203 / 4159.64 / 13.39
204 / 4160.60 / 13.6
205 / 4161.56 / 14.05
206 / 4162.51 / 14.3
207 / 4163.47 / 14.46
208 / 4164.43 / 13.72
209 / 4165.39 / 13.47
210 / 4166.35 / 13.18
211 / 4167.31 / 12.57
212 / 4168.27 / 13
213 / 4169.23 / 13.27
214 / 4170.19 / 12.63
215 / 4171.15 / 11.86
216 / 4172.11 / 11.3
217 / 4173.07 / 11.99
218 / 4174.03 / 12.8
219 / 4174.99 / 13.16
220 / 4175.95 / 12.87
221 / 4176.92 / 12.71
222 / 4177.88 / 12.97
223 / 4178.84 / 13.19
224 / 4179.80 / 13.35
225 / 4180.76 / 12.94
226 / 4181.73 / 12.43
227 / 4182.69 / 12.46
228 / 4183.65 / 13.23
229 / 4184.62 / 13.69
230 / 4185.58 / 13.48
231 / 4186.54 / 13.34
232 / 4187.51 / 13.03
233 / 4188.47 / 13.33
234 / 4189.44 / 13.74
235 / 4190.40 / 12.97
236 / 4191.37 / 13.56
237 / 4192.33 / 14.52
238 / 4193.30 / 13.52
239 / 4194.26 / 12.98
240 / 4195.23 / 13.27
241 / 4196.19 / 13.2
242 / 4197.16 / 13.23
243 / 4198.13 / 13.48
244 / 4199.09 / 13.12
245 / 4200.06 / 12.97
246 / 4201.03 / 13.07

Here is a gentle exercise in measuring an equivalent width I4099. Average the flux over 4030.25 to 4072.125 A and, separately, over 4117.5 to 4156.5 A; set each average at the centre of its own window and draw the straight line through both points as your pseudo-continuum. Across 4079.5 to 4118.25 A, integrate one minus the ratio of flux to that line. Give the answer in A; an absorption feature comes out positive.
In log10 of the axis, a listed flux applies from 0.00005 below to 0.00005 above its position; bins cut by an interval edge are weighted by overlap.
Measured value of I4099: 2.3 A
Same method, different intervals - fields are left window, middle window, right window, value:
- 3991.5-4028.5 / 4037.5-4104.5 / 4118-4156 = 2.0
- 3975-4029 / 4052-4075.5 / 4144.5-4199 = -0.6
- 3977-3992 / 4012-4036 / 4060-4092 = -1.8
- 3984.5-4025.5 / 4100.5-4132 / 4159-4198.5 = 1.0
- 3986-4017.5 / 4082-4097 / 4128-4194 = 1.0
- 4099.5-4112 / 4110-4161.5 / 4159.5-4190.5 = -2.1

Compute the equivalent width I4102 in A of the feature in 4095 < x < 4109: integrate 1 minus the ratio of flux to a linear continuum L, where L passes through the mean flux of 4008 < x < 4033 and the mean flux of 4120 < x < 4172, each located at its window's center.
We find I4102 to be 1.9 A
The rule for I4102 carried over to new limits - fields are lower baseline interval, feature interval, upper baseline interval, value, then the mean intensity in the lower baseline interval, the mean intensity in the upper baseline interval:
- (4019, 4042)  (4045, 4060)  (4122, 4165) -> 0.1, 14.1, 13.4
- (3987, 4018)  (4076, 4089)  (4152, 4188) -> 0.7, 14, 13.2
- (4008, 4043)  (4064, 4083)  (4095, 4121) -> -0.6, 14.2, 12.4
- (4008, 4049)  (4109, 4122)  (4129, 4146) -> 0.3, 14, 13.2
